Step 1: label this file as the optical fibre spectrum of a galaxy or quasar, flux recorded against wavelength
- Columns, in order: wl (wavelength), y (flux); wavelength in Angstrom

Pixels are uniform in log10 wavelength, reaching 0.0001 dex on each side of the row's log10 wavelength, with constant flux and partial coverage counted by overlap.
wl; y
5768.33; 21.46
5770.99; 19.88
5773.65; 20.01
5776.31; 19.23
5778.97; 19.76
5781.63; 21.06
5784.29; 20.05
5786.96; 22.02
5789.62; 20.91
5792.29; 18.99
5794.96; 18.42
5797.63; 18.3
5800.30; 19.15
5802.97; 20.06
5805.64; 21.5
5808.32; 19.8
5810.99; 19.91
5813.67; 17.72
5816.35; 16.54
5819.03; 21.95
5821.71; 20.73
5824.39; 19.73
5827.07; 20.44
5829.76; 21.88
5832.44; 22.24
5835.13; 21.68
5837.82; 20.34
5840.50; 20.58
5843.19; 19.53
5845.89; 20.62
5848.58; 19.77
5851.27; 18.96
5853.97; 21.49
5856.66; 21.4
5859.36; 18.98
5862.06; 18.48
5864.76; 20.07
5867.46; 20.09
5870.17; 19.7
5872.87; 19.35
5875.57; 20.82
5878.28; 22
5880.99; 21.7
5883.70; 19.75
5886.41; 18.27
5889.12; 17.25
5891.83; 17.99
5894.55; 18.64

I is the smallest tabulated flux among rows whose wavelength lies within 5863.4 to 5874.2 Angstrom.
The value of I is 19.35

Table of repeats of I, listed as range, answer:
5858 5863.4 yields 18.48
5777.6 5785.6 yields 19.76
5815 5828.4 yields 16.54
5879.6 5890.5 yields 17.25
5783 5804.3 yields 18.3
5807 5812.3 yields 19.8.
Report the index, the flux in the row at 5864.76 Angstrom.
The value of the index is 20.07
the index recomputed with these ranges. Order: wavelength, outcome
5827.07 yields 20.44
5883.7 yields 19.75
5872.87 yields 19.35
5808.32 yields 19.8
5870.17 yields 19.7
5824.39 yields 19.73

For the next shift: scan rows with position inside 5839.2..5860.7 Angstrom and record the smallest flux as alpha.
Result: 18.96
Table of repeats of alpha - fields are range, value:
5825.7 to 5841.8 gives 20.34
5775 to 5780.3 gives 19.23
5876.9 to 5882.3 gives 21.7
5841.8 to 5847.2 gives 19.53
